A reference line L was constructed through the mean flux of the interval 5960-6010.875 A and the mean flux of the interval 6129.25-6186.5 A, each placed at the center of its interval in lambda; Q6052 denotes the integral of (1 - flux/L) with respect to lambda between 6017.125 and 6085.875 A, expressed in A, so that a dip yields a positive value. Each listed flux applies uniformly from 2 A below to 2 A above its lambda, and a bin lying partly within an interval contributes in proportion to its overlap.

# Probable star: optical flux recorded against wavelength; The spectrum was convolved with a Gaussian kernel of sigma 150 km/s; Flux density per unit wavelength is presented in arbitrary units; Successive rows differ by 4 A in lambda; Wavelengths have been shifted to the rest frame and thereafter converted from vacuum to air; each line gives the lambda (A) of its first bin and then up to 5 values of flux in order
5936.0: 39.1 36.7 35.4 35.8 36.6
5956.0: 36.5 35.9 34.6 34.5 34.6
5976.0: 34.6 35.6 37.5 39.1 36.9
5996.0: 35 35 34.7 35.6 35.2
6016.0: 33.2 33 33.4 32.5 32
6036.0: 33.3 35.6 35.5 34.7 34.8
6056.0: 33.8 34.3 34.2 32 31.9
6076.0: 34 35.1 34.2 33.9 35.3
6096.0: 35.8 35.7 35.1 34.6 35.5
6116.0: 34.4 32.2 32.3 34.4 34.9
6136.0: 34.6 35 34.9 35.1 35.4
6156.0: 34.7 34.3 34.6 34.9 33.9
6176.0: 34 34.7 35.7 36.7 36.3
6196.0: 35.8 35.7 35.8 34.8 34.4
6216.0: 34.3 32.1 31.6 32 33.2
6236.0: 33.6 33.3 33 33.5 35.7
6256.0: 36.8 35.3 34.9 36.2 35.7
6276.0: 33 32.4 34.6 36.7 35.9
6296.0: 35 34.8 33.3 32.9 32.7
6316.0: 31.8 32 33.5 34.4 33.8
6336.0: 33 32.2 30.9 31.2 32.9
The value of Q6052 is 2.99 A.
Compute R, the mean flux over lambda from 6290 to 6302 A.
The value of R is 35.2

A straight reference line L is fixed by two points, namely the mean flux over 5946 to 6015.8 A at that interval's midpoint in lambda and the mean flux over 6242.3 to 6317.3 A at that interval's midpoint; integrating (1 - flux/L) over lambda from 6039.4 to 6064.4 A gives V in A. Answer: 0.50 A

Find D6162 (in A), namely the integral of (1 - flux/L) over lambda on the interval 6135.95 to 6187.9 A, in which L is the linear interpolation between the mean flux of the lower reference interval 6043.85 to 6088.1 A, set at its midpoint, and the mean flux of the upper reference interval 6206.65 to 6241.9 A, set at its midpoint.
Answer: -2.0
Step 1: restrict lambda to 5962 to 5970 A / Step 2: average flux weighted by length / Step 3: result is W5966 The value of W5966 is 34.5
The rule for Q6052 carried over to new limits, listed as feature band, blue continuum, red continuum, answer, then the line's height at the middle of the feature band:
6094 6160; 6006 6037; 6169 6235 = -1.2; 34.1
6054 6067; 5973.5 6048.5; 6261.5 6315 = 0.3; 34.8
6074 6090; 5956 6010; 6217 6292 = 0.4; 35.1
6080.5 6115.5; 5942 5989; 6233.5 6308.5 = 0.3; 35.3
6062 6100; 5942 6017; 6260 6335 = 1.1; 35.1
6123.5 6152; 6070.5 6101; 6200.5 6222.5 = -0.2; 34.4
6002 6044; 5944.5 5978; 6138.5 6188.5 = 1.5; 35.2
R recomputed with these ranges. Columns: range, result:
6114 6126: 33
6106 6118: 34.8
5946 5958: 36.3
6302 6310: 33.1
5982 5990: 38.3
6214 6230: 32.5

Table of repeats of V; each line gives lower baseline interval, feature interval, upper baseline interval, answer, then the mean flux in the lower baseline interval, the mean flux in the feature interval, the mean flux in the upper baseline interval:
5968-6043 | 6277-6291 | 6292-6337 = -0.38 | 34.8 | 34.6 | 33.5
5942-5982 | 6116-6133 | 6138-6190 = 0.75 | 35.4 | 33.5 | 34.9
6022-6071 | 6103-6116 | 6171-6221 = -0.25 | 33.8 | 35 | 35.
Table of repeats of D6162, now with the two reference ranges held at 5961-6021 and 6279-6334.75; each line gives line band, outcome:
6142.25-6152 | -0.1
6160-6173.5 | 0.0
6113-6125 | 0.5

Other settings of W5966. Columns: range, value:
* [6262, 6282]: 34.4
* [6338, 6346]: 31.6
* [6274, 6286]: 33.3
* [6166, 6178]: 34.3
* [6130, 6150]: 34.9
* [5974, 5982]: 35.1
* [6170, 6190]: 35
